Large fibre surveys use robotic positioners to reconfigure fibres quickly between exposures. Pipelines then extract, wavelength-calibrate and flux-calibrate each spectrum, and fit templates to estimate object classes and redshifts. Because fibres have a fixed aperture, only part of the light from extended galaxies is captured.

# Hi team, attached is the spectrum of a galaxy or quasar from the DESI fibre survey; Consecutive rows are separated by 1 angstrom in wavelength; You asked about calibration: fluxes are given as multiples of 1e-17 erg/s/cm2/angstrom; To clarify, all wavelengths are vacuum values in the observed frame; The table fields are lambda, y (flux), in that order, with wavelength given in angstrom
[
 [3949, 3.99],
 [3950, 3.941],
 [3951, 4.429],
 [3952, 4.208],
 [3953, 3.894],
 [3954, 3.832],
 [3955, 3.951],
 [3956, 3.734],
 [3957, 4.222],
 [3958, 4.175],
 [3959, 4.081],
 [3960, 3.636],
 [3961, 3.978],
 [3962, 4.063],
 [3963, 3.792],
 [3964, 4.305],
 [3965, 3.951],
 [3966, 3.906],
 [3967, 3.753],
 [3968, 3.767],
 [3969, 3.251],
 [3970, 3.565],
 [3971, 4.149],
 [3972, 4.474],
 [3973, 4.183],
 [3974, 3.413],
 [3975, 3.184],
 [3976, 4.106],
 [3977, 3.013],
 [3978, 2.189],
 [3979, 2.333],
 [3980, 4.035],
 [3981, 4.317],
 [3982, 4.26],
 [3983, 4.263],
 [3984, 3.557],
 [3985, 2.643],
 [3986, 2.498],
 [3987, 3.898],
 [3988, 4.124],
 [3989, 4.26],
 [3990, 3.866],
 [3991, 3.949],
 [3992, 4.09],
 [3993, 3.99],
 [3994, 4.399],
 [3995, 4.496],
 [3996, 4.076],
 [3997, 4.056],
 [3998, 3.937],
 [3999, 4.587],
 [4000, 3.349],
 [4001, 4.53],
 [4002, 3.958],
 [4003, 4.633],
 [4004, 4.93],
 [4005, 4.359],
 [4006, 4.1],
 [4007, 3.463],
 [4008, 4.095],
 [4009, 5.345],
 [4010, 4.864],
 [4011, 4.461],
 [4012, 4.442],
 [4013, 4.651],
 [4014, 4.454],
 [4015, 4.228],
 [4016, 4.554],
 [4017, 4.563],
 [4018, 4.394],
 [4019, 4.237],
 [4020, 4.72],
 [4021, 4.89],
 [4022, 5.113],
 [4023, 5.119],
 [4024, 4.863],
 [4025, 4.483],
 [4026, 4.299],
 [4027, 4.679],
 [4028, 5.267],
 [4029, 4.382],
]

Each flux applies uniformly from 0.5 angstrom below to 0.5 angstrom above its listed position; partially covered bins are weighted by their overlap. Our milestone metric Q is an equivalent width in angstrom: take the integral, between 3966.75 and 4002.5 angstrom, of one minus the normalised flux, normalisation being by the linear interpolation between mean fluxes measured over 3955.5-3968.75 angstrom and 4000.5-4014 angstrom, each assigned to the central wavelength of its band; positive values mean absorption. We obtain 3.4 angstrom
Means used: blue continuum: 3.94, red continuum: 4.45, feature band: 3.79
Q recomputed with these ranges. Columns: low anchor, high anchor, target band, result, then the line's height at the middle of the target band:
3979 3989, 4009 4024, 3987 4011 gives -0.6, 4.13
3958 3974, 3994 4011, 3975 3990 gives 2.1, 4.09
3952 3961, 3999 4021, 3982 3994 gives 1.2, 4.23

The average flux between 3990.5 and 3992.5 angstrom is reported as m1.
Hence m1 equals 4.02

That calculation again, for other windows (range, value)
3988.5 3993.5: 4.03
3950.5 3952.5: 4.32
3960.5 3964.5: 4.03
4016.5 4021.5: 4.56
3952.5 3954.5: 3.86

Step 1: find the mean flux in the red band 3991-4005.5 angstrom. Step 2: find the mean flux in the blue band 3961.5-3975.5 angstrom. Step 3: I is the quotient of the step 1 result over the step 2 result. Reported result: 1.1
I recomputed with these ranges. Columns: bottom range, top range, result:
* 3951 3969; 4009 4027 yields 1.17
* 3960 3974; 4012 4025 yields 1.19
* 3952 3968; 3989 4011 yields 1.07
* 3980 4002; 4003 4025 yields 1.15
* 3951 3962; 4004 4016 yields 1.11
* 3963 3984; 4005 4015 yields 1.19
